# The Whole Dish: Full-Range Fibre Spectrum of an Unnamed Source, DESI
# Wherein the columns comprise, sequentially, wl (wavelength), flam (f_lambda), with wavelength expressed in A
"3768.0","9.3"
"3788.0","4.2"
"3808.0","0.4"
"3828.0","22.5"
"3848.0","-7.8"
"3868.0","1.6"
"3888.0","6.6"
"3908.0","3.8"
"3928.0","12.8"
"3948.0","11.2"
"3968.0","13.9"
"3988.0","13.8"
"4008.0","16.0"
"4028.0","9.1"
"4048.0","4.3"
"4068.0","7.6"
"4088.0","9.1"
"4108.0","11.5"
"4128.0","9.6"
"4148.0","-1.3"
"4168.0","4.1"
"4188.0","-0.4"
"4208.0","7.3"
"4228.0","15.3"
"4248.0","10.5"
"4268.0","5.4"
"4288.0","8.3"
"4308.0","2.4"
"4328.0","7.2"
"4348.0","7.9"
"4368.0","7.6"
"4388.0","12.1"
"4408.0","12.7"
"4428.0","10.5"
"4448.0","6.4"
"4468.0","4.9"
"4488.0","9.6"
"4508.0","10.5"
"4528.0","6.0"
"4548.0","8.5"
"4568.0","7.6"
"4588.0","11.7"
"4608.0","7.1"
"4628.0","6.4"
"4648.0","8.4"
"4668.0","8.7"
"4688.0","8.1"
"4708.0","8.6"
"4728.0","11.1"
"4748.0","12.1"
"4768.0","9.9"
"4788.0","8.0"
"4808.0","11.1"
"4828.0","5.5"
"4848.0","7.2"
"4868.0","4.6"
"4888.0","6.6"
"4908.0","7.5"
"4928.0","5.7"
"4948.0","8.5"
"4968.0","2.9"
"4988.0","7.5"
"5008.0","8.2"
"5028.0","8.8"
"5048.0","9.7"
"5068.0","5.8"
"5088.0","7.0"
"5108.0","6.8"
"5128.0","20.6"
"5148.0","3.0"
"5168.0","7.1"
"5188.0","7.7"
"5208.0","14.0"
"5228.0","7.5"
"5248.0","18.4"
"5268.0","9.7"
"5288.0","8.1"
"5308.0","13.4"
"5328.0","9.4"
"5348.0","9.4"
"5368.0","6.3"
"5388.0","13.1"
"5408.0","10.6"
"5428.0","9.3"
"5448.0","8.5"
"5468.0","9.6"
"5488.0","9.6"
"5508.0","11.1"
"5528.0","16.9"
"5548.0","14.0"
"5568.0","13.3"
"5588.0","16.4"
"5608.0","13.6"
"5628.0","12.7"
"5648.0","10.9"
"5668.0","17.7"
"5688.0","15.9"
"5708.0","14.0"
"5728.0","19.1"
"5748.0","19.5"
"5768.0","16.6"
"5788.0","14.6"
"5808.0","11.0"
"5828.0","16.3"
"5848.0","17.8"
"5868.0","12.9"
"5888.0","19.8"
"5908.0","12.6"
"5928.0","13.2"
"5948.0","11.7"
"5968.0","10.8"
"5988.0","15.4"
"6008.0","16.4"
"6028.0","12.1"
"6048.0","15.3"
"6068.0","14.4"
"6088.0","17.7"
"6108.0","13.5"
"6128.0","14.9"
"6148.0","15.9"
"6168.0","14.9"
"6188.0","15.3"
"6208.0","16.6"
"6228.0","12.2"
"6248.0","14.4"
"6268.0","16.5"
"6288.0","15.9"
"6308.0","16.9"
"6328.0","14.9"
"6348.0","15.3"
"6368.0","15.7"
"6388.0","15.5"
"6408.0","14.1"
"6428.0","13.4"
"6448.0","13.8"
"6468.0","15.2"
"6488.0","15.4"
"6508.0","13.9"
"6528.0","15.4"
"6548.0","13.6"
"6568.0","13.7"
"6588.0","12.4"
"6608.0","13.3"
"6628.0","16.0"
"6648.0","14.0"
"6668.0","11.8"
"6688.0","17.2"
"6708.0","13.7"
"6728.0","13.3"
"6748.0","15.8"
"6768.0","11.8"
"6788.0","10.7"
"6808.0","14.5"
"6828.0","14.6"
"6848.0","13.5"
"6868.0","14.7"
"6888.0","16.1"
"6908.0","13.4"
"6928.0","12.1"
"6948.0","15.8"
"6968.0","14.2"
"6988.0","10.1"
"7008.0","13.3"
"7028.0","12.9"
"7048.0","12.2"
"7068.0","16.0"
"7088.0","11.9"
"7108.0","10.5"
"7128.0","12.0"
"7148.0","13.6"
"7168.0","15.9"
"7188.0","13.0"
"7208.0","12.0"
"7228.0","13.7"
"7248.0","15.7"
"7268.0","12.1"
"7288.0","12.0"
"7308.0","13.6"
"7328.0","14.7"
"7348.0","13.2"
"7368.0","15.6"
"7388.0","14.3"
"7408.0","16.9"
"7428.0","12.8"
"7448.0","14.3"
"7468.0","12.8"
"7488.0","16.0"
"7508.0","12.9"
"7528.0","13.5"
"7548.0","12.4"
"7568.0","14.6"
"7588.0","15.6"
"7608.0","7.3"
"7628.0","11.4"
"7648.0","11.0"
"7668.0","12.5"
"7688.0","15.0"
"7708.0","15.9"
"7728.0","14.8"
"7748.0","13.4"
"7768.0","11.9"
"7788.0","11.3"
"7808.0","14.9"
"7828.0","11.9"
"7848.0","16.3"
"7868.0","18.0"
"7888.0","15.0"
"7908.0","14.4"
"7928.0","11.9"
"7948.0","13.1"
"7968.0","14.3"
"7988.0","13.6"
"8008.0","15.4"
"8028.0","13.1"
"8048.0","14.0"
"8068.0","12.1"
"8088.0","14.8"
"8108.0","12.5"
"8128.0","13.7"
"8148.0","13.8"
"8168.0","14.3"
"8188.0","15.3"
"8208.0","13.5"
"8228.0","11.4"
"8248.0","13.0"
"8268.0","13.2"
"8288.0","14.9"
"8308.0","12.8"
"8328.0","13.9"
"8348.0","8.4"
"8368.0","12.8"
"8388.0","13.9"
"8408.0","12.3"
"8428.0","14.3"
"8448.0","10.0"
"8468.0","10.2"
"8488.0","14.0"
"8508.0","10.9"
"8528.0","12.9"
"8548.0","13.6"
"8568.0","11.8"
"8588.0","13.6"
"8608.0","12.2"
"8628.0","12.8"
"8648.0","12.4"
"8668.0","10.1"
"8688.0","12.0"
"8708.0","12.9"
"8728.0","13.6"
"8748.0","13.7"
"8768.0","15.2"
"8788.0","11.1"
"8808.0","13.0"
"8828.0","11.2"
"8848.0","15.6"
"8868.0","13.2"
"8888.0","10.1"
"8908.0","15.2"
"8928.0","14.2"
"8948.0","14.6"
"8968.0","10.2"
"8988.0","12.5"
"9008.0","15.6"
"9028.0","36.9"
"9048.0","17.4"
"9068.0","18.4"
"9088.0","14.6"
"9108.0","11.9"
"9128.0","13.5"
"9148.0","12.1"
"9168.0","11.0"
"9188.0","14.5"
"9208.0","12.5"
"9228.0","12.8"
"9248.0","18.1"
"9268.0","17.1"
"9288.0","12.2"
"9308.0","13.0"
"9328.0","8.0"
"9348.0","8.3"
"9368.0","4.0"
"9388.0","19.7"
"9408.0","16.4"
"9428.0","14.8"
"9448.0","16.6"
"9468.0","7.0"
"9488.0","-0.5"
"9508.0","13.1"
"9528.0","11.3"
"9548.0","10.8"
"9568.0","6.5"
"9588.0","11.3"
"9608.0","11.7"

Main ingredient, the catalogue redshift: 0.376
